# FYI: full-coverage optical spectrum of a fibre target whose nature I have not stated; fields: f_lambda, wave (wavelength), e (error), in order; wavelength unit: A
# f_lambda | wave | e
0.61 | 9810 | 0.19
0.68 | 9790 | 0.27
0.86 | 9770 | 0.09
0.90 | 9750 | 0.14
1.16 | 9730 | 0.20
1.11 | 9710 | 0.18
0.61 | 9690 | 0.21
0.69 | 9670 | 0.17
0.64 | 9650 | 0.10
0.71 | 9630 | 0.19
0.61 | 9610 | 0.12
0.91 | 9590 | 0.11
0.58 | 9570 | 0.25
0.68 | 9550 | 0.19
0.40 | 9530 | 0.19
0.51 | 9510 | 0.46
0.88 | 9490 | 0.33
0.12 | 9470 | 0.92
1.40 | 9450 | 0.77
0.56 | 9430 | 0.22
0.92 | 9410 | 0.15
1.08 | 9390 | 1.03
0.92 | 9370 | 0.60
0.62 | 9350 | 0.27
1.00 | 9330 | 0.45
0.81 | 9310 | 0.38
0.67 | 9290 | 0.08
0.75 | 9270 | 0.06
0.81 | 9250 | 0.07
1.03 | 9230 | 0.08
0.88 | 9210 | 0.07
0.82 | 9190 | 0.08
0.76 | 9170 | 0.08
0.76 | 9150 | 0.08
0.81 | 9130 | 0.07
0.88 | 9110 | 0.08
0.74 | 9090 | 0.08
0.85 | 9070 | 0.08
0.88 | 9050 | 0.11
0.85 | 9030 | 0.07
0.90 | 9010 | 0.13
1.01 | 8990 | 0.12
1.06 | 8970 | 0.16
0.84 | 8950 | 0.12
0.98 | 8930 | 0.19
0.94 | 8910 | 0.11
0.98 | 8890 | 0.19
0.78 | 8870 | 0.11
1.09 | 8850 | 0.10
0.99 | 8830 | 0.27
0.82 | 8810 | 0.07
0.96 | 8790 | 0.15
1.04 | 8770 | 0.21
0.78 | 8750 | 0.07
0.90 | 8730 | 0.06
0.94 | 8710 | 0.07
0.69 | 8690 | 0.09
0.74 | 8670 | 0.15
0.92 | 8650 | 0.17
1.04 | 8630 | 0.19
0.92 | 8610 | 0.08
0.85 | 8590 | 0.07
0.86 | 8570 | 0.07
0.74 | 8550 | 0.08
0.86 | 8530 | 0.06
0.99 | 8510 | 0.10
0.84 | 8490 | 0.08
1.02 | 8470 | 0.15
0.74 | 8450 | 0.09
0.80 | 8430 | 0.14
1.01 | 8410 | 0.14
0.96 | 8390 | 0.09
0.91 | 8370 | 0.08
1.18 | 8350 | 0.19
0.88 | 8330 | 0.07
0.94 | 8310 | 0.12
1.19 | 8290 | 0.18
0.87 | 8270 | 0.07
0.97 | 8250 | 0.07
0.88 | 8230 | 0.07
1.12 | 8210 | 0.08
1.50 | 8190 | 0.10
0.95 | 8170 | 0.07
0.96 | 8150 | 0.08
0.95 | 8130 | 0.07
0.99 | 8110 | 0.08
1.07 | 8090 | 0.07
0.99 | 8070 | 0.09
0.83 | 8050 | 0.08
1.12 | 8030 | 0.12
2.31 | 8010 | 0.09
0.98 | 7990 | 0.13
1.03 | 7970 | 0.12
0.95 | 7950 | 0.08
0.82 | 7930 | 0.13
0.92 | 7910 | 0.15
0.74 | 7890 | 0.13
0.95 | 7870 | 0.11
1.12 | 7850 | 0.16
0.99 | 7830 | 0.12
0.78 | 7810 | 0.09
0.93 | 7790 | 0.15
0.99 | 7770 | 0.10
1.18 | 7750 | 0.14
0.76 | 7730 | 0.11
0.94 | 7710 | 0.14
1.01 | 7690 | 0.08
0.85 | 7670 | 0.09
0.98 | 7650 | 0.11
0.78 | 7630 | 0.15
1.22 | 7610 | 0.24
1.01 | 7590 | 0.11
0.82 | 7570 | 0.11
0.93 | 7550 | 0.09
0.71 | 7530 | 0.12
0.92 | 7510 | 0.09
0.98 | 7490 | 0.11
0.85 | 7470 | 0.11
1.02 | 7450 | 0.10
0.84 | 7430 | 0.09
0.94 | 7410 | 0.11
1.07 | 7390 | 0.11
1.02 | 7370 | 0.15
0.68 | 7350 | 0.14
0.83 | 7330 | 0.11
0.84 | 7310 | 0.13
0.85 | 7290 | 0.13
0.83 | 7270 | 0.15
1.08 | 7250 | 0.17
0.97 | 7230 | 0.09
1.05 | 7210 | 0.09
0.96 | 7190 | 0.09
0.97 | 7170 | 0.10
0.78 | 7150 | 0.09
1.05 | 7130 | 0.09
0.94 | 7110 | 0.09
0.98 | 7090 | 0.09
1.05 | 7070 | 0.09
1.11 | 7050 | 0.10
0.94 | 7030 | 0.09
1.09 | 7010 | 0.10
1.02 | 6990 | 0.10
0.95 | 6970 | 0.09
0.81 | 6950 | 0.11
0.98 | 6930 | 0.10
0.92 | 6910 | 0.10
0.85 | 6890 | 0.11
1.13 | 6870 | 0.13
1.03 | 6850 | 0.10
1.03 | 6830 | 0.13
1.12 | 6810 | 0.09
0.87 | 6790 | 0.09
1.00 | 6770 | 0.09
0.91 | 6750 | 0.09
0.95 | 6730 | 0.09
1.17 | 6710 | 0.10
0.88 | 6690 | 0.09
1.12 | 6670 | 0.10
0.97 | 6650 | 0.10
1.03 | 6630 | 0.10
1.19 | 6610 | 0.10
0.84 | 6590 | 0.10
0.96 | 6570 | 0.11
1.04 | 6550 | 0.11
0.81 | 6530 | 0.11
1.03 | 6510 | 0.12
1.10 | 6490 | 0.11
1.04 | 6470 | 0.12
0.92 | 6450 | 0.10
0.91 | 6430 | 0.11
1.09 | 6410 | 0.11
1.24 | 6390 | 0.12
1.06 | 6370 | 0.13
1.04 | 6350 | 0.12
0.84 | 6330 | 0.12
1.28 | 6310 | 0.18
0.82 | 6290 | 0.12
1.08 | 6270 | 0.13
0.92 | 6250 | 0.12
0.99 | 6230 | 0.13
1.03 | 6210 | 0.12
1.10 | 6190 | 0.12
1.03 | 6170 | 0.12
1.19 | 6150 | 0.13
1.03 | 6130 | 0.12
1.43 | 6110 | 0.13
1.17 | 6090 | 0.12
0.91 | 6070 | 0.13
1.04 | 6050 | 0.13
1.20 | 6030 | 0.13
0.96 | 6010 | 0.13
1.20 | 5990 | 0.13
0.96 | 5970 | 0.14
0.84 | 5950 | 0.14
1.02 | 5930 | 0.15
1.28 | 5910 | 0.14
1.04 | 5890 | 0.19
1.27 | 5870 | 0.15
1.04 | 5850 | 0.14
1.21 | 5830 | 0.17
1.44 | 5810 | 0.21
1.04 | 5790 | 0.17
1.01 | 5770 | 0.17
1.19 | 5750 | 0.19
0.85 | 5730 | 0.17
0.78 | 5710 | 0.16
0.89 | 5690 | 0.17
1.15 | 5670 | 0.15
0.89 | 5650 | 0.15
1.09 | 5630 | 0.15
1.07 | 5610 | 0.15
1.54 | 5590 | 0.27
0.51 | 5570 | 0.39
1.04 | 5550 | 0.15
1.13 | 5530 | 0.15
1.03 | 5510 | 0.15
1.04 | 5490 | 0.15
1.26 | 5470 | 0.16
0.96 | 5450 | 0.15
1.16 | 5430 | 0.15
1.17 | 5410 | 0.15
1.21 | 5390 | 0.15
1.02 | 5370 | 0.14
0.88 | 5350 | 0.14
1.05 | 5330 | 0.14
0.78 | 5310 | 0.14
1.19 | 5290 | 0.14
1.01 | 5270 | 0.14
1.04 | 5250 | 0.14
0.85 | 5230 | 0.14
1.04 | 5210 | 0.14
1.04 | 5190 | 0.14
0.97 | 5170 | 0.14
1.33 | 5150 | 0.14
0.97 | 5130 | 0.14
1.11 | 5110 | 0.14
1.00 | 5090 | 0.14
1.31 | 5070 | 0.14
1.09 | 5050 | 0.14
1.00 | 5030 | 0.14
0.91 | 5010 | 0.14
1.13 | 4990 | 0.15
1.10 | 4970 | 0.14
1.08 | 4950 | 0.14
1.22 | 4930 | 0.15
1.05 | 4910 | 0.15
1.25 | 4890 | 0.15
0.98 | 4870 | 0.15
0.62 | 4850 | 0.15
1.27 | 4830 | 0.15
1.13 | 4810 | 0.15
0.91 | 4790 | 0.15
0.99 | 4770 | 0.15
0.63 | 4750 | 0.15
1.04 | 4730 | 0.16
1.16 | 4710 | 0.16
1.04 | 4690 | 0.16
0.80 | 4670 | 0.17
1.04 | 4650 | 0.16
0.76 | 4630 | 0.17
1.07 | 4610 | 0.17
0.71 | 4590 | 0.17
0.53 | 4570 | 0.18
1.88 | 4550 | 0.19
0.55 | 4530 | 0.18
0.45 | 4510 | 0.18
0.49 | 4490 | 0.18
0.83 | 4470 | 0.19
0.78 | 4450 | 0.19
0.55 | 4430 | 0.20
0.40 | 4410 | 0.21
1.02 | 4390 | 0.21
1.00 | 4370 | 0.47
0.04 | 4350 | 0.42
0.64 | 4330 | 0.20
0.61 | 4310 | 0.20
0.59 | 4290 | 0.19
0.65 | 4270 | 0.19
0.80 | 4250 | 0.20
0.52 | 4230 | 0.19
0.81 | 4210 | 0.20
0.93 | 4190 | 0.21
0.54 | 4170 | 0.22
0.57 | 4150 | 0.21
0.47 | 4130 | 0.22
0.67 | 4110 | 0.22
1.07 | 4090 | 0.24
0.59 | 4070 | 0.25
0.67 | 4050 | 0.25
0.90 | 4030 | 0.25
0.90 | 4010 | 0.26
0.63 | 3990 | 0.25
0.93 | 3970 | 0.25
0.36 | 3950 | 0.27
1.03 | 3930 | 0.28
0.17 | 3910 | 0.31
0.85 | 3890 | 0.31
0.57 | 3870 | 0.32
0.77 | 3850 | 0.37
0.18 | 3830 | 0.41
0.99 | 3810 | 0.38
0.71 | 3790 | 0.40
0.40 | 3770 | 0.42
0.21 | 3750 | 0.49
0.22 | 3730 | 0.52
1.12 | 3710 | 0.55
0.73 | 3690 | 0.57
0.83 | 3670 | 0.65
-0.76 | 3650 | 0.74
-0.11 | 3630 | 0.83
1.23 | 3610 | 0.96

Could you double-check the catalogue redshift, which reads 0.22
